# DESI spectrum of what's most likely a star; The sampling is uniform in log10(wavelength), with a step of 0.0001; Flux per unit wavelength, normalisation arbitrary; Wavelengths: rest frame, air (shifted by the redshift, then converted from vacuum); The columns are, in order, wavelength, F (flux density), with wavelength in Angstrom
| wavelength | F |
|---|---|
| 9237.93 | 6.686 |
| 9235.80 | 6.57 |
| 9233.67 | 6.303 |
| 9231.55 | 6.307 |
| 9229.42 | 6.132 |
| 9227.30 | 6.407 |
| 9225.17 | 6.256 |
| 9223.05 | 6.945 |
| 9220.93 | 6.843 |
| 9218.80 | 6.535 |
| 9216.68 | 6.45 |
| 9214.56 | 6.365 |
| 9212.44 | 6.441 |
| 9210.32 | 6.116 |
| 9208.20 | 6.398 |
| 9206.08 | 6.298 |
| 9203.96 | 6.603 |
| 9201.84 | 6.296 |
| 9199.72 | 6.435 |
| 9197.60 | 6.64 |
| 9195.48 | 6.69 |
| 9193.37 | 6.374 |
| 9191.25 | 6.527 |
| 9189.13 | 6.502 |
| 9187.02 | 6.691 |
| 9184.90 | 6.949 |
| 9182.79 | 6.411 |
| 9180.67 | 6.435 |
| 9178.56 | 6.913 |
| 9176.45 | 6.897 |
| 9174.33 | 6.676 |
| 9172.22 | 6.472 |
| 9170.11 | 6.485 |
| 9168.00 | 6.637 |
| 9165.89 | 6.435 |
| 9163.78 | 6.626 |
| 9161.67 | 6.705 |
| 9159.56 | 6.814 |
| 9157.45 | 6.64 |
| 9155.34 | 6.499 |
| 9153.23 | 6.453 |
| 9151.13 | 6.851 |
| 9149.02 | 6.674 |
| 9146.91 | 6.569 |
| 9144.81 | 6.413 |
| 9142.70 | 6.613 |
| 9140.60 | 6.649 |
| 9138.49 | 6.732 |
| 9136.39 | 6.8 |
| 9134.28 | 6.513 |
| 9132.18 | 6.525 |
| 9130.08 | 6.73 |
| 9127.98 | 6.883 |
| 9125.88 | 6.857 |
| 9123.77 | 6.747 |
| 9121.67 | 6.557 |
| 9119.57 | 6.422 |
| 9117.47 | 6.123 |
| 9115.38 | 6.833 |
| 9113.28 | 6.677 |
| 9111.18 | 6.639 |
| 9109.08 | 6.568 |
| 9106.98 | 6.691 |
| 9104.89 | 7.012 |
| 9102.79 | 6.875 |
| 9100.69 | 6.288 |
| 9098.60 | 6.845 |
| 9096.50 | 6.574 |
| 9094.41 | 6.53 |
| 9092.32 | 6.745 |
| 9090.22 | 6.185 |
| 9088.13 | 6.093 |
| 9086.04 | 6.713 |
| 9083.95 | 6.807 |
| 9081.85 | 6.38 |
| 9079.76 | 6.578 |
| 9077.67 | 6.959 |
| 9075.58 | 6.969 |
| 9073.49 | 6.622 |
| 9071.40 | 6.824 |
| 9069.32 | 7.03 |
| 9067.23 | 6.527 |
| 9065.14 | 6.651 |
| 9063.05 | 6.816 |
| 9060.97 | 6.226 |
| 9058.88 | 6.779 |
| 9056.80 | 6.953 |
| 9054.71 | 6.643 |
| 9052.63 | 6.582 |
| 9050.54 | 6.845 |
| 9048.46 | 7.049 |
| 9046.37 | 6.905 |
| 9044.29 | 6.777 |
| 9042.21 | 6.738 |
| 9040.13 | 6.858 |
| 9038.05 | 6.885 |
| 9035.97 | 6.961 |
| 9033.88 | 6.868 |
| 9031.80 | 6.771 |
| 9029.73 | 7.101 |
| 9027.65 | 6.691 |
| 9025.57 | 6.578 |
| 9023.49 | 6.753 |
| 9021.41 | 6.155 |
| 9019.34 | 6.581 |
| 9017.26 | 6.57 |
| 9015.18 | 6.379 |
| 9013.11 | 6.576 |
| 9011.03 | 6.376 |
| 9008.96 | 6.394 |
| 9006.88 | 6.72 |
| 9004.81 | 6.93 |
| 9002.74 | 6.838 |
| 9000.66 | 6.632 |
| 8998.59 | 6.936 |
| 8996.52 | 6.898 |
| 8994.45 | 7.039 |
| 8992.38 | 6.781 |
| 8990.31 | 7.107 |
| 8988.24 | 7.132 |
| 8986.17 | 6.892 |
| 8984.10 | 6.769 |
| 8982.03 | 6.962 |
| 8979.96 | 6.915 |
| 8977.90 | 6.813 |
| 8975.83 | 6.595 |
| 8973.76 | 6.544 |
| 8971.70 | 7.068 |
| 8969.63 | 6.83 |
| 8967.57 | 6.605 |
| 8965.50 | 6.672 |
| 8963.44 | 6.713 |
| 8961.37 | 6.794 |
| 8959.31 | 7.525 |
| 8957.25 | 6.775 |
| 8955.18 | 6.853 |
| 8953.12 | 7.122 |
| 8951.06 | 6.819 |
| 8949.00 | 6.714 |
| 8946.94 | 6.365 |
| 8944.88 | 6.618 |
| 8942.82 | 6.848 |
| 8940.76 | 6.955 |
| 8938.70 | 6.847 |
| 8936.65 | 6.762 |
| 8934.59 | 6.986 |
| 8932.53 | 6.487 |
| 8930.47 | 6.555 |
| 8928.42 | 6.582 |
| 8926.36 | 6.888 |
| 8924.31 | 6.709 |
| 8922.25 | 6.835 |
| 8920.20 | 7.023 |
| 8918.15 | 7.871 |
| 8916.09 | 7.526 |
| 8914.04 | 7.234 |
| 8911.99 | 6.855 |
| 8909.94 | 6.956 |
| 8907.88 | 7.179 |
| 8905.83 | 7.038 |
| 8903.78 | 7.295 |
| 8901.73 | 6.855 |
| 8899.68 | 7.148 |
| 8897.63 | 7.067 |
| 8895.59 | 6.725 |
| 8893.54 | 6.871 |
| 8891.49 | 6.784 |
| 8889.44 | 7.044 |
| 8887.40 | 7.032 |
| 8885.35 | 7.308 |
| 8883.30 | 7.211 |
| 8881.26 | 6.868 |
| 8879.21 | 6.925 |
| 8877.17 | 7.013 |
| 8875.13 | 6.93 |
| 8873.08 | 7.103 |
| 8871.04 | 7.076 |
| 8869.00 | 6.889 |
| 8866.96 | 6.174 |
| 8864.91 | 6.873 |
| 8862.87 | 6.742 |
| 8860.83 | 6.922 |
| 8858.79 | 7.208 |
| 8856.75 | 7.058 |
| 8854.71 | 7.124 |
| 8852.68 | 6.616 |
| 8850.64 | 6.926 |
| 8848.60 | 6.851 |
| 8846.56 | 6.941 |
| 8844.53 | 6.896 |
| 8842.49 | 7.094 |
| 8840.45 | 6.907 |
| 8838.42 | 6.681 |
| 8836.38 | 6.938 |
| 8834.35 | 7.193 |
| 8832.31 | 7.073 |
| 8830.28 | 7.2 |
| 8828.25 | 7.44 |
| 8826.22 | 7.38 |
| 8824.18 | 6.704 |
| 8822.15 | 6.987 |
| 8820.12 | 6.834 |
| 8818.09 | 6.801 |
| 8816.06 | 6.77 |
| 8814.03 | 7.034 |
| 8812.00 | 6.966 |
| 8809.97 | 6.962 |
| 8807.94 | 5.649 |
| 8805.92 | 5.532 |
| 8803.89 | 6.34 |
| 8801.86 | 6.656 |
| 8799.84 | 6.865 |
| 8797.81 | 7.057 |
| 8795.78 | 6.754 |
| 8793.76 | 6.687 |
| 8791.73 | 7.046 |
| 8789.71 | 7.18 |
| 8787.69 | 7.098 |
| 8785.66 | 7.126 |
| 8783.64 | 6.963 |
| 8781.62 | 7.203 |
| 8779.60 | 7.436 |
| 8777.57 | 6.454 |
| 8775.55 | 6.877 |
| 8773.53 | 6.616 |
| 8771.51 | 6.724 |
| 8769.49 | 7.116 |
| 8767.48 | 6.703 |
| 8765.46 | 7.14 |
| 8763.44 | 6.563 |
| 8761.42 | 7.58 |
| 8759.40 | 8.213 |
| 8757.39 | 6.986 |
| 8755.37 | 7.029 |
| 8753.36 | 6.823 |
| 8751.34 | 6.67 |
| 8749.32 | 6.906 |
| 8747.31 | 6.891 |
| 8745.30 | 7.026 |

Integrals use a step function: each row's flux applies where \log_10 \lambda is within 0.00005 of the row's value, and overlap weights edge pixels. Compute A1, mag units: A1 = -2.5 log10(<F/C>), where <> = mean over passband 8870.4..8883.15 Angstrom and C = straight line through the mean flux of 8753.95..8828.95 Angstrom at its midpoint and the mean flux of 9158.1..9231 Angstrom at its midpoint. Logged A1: -0.03 mag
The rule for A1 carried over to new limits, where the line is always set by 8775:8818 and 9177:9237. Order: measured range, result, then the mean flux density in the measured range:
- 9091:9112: -0.02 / 6.67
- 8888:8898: -0.03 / 6.9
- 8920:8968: -0.02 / 6.79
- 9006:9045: -0.01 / 6.67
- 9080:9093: 0.02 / 6.48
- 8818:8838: -0.04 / 7.05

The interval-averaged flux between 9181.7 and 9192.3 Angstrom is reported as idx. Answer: 6.61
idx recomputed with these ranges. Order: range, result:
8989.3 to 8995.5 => 6.98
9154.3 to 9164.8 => 6.65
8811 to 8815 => 7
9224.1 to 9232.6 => 6.28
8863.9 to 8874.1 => 6.82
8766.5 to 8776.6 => 6.81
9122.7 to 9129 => 6.82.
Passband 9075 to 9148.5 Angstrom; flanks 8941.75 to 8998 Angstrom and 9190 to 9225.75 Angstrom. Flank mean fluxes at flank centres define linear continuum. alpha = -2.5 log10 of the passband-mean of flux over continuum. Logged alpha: 0.000 mag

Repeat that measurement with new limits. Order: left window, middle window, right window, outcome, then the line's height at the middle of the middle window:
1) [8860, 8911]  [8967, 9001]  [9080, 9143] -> -0.01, 6.81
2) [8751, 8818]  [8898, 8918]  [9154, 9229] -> -0.06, 6.78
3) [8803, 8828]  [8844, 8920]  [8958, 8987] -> -0.04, 6.75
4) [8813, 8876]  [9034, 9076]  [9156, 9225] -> -0.01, 6.71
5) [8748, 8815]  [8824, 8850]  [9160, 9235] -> -0.03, 6.83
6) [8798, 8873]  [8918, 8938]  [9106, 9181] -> -0.01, 6.78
